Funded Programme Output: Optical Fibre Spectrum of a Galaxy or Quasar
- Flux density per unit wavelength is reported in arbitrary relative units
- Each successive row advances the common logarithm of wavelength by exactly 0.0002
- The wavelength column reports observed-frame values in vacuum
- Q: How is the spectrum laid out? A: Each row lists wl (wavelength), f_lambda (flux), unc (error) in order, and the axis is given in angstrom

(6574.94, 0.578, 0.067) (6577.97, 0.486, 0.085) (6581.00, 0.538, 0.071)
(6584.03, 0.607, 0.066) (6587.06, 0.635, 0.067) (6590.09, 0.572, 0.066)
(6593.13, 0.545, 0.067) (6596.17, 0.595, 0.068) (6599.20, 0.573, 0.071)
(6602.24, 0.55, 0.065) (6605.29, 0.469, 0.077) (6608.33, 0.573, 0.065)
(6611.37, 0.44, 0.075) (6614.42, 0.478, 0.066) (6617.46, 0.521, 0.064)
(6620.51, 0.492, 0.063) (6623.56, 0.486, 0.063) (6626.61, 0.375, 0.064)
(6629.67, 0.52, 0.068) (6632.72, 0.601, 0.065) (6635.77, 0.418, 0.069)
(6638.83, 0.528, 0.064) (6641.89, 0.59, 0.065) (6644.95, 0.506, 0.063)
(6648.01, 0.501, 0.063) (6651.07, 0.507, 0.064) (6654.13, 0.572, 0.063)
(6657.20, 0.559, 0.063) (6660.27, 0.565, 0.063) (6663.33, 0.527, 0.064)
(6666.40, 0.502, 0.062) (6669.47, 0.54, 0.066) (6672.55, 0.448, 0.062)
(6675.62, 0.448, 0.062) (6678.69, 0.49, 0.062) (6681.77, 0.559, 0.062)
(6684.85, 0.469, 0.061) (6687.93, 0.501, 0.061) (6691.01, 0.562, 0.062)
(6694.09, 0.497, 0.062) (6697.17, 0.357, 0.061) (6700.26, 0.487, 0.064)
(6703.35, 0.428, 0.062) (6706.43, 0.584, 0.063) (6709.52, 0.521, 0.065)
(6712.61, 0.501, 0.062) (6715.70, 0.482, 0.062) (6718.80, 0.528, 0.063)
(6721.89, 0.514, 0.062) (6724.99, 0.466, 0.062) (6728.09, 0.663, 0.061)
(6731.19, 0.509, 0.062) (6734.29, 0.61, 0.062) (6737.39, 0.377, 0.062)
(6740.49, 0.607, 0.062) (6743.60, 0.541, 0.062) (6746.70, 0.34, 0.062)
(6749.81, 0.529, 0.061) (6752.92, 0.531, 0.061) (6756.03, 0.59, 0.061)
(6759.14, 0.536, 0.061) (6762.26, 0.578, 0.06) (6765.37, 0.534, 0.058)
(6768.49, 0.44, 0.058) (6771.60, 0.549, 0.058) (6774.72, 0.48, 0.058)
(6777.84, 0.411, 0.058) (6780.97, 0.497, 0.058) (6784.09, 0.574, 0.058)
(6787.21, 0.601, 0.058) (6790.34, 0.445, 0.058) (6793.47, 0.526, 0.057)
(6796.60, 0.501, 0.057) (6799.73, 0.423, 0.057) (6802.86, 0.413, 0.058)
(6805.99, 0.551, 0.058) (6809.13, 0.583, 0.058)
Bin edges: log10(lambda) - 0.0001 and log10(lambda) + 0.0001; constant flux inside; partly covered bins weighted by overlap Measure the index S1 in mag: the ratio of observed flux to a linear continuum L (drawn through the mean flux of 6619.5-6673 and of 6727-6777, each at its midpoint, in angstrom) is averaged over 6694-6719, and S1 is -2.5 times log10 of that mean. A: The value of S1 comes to 0.076 mag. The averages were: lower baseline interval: 0.515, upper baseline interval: 0.523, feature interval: 0.484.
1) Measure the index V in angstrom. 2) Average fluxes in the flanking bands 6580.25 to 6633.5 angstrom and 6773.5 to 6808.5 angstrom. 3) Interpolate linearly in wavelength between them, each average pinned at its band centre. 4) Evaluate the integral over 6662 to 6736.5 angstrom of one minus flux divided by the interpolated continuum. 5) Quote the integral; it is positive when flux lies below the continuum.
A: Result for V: 0.9 angstrom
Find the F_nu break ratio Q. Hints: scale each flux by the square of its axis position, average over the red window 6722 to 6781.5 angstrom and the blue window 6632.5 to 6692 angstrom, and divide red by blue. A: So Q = 1.02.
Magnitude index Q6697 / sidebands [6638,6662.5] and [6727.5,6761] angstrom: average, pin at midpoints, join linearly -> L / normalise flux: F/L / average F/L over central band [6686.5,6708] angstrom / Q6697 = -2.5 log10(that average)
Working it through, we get 0.098 mag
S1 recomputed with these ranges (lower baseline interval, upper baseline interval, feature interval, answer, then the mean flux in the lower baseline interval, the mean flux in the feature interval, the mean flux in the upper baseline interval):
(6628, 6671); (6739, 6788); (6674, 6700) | 0.09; 0.531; 0.485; 0.52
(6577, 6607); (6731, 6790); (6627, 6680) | 0.06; 0.558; 0.516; 0.516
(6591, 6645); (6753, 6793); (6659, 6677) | 0.03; 0.515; 0.505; 0.52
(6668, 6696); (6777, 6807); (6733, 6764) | -0.06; 0.5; 0.523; 0.495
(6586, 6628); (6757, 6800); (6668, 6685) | 0.05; 0.521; 0.494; 0.51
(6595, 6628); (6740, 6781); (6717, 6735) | -0.07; 0.504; 0.544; 0.51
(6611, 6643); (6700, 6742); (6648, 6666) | -0.07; 0.496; 0.54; 0.521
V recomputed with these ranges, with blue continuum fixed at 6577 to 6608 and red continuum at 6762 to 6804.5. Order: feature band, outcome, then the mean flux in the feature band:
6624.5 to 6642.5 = 1.5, 0.5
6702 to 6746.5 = -0.3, 0.519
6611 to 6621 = 1.2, 0.487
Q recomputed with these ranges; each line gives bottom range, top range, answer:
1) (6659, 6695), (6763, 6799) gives 1.02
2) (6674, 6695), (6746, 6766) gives 1.07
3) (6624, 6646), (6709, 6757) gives 1.06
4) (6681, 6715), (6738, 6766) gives 1.08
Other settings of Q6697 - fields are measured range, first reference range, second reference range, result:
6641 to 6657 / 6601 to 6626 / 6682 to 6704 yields -0.10 mag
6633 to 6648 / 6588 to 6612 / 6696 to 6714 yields 0.01 mag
